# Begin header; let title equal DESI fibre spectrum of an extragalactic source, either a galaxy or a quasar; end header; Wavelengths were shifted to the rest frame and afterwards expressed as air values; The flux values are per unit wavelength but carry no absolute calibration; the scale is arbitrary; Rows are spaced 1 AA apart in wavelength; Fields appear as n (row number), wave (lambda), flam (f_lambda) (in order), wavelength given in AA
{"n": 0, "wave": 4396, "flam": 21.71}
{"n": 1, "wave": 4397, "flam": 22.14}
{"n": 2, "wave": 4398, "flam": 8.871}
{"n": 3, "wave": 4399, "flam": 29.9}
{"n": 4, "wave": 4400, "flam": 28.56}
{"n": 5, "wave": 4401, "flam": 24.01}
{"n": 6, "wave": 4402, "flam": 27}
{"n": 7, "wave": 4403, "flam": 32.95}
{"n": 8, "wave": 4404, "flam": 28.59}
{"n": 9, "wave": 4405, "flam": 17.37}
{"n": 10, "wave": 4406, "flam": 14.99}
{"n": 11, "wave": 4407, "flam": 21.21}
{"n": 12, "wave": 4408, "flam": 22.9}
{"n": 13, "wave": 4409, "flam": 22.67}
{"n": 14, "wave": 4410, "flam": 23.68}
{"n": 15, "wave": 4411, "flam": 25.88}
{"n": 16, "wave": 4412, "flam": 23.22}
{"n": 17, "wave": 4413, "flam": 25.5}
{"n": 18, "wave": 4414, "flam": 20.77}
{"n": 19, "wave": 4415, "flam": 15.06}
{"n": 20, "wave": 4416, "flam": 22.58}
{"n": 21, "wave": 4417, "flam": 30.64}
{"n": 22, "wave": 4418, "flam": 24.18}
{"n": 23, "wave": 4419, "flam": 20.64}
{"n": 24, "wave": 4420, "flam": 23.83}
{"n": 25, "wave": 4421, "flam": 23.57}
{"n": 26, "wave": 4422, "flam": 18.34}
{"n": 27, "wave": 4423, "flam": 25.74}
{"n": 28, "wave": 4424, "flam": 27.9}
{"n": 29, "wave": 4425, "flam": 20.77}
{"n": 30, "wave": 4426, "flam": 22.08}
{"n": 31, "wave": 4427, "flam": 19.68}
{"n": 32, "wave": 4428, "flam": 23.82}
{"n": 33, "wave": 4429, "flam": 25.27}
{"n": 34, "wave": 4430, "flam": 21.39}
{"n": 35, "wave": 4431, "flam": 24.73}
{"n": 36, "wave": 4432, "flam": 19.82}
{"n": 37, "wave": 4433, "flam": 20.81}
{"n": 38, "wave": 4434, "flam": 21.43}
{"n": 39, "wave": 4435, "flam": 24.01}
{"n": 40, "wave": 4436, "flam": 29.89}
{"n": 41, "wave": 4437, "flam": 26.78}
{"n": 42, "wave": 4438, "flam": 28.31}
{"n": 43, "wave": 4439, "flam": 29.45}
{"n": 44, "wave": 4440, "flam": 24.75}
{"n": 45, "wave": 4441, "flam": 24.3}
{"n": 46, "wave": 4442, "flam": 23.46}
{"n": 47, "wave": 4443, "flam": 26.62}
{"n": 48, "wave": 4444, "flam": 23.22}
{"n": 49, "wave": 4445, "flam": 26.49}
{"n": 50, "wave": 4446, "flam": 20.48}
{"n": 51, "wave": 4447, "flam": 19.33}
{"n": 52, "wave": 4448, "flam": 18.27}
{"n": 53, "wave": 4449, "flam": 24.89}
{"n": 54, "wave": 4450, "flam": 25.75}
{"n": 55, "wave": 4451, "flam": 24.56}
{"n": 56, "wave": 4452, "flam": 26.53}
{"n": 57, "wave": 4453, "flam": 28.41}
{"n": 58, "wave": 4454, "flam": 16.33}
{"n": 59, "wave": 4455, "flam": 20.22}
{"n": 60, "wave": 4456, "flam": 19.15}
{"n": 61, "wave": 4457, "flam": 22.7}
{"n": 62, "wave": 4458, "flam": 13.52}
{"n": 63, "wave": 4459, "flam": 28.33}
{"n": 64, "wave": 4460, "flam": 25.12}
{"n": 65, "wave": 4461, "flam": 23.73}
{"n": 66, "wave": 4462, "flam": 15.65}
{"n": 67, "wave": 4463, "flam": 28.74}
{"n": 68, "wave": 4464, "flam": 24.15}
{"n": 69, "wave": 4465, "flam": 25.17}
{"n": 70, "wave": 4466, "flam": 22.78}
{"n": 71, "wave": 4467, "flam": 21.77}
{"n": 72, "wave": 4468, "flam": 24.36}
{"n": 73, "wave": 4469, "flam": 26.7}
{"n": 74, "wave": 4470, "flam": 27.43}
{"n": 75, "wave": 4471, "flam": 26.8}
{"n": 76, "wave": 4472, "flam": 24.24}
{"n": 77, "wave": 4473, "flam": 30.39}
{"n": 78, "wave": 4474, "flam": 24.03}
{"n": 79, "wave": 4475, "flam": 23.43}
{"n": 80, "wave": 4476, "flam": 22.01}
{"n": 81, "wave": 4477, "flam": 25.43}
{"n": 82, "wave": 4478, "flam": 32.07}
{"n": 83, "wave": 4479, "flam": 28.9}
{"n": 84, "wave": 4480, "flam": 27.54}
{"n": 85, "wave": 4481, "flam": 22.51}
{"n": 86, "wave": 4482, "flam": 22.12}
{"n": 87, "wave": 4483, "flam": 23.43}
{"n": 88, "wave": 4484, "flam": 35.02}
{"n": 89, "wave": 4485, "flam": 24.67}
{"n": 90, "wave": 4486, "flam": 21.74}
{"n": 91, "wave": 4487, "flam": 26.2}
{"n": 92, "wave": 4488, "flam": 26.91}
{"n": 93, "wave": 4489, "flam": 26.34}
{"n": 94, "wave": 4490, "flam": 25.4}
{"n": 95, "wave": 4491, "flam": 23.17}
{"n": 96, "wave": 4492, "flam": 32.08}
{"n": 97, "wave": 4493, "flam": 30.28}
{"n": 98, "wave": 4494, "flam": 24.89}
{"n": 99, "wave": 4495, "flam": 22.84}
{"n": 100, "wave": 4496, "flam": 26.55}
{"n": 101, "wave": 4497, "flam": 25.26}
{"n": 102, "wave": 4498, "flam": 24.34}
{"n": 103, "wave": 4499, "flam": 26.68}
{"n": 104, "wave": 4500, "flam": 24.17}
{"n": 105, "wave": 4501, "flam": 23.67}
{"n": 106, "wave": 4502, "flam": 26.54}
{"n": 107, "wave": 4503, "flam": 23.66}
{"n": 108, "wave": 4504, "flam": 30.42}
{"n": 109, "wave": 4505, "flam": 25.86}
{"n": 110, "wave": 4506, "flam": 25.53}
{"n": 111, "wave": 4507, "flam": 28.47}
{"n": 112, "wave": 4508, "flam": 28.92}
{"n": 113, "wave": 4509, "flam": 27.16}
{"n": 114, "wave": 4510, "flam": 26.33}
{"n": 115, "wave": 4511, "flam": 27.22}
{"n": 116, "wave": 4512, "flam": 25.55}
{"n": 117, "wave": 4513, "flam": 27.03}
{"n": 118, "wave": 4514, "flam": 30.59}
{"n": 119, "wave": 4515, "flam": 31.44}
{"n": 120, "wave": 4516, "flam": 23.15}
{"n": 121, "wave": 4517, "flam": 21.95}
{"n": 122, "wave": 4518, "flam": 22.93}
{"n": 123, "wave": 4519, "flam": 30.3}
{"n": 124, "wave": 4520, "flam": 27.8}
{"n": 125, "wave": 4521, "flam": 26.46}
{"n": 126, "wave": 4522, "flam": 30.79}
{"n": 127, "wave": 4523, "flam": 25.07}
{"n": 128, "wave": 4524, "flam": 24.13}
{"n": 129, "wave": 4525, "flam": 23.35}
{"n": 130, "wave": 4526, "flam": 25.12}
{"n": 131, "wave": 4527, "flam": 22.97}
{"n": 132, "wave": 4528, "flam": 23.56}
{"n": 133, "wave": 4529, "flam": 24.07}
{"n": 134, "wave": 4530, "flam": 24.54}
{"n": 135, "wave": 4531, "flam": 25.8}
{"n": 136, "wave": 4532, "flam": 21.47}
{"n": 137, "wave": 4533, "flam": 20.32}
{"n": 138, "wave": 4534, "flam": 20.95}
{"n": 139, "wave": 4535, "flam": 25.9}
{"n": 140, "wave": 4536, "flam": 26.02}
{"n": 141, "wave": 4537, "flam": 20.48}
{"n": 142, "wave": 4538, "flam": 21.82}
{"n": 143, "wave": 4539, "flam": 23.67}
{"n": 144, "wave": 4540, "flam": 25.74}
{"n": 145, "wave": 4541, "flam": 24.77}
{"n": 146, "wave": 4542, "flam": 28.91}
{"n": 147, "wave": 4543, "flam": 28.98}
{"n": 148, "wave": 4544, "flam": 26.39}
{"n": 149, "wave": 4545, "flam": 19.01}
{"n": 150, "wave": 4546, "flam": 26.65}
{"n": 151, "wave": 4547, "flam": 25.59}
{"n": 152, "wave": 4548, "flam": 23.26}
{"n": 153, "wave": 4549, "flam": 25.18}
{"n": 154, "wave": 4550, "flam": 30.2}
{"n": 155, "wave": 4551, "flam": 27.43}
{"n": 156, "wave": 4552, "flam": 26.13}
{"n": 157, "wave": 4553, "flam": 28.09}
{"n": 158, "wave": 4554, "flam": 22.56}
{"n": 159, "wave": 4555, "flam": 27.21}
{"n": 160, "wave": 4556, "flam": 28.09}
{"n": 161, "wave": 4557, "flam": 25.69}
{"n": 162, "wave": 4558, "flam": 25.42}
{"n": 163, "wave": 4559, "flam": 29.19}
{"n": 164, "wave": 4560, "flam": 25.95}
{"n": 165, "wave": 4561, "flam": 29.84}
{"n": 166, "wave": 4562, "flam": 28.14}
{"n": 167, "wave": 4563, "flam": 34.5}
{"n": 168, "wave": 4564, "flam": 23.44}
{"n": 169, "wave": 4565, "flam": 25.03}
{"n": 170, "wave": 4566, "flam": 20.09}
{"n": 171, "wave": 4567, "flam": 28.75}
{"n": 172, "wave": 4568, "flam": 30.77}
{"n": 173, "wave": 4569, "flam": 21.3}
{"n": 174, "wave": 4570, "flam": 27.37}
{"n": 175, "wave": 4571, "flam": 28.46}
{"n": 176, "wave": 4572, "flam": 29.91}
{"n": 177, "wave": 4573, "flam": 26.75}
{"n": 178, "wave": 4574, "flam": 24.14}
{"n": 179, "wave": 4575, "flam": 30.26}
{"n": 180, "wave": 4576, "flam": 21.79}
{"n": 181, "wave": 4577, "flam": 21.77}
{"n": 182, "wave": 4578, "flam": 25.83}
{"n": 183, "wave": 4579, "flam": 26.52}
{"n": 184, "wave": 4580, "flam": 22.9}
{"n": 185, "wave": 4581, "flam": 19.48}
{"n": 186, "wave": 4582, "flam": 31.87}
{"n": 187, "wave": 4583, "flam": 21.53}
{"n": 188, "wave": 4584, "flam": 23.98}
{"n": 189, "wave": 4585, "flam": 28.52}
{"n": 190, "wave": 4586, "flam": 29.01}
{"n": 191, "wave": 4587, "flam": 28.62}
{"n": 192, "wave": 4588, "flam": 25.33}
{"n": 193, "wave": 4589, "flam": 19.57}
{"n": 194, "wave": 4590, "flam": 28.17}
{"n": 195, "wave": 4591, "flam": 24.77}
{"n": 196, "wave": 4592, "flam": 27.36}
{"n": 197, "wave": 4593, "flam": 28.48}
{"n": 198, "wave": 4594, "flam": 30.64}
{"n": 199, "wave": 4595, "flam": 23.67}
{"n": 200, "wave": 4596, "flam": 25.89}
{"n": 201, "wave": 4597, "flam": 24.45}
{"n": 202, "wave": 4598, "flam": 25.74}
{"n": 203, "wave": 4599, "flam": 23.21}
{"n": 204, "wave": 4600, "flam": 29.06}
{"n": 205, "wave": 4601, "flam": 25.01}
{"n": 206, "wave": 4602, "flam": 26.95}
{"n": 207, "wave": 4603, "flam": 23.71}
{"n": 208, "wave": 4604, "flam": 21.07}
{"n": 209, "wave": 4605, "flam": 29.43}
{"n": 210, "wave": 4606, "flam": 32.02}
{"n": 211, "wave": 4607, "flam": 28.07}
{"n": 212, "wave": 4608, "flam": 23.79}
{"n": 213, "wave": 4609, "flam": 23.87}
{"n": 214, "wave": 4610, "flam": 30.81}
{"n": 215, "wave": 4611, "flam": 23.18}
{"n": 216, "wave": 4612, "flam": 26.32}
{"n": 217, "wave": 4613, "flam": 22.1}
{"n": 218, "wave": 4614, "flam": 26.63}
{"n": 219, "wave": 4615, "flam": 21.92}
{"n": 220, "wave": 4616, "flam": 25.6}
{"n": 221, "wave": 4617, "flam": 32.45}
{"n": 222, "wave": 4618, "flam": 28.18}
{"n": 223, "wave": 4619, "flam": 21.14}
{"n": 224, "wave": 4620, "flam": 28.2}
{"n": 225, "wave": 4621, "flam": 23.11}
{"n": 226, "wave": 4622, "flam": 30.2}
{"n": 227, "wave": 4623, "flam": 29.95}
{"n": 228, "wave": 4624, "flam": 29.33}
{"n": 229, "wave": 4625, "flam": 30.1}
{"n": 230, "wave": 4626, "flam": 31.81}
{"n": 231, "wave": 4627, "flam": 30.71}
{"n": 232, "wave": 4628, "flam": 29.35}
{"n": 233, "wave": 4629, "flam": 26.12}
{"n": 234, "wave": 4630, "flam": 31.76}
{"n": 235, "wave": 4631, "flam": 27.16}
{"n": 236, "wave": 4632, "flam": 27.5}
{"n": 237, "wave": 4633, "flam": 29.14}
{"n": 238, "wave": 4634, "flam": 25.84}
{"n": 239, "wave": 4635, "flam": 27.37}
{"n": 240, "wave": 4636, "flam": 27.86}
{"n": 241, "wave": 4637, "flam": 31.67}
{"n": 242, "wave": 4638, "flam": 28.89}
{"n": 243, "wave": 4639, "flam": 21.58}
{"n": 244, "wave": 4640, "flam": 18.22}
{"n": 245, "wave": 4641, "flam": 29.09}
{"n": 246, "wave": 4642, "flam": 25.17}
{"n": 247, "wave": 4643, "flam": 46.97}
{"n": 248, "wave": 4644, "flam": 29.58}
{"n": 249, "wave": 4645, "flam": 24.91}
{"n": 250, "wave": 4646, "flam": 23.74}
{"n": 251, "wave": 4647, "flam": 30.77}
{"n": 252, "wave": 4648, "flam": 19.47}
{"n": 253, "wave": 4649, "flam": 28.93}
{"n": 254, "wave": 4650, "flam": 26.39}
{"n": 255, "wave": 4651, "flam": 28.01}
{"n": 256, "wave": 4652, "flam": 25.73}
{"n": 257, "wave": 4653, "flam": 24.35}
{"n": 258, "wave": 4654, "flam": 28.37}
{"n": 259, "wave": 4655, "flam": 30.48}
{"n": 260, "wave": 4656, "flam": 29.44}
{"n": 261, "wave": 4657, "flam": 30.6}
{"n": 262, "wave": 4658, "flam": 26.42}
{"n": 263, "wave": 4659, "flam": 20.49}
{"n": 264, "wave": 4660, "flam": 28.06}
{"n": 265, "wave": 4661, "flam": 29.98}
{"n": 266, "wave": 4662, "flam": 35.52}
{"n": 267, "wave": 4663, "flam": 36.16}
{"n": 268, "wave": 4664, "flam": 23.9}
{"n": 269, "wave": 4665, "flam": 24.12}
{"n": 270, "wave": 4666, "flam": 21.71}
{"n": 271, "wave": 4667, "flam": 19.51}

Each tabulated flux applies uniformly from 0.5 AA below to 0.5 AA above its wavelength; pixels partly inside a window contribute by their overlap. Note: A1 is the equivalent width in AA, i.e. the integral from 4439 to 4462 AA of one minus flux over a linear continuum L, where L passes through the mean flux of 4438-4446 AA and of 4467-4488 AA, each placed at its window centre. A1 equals 2.2 AA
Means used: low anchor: 25.3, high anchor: 25.9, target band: 23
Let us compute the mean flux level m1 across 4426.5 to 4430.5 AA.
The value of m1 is 22.5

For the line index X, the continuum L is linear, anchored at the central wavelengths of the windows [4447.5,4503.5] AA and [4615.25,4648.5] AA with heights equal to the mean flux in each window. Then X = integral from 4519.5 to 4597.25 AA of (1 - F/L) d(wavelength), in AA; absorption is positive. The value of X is 2.22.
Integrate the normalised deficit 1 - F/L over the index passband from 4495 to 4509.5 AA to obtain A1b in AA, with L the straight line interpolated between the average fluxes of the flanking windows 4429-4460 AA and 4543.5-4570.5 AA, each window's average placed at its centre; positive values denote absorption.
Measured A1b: -0.7 AA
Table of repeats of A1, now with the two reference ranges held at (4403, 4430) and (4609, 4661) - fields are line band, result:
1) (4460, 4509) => -2.78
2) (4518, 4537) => 0.34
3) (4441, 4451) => 0.09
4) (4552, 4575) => -0.83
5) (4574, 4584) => 0.64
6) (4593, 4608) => 0.23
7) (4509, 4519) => -0.63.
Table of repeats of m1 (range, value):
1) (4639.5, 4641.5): 23.7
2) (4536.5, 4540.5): 22.9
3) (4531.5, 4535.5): 22.2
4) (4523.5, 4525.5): 23.7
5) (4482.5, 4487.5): 26.2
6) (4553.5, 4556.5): 26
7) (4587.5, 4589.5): 22.4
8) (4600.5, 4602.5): 26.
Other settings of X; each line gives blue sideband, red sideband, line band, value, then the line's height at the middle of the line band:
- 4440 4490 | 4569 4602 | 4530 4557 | 0.34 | 25.3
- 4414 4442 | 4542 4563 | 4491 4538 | 0.19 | 25.8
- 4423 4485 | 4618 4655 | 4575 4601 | 1.19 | 26.8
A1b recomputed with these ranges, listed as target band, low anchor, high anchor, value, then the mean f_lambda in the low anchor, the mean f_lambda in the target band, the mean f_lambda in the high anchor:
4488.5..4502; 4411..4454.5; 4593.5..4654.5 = -0.6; 23.6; 25.8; 27.1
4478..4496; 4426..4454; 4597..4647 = -1.1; 24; 26.3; 27.3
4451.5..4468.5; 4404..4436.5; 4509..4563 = 0.7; 22.7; 22.7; 25.7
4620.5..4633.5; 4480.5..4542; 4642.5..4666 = -0.6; 25.5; 28.9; 28.2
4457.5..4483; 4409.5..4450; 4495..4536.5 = -0.1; 23.6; 24.7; 25.6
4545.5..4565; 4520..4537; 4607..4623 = -1.6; 24.4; 26.9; 26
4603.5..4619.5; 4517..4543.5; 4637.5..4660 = 0.2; 24.8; 26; 27.2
